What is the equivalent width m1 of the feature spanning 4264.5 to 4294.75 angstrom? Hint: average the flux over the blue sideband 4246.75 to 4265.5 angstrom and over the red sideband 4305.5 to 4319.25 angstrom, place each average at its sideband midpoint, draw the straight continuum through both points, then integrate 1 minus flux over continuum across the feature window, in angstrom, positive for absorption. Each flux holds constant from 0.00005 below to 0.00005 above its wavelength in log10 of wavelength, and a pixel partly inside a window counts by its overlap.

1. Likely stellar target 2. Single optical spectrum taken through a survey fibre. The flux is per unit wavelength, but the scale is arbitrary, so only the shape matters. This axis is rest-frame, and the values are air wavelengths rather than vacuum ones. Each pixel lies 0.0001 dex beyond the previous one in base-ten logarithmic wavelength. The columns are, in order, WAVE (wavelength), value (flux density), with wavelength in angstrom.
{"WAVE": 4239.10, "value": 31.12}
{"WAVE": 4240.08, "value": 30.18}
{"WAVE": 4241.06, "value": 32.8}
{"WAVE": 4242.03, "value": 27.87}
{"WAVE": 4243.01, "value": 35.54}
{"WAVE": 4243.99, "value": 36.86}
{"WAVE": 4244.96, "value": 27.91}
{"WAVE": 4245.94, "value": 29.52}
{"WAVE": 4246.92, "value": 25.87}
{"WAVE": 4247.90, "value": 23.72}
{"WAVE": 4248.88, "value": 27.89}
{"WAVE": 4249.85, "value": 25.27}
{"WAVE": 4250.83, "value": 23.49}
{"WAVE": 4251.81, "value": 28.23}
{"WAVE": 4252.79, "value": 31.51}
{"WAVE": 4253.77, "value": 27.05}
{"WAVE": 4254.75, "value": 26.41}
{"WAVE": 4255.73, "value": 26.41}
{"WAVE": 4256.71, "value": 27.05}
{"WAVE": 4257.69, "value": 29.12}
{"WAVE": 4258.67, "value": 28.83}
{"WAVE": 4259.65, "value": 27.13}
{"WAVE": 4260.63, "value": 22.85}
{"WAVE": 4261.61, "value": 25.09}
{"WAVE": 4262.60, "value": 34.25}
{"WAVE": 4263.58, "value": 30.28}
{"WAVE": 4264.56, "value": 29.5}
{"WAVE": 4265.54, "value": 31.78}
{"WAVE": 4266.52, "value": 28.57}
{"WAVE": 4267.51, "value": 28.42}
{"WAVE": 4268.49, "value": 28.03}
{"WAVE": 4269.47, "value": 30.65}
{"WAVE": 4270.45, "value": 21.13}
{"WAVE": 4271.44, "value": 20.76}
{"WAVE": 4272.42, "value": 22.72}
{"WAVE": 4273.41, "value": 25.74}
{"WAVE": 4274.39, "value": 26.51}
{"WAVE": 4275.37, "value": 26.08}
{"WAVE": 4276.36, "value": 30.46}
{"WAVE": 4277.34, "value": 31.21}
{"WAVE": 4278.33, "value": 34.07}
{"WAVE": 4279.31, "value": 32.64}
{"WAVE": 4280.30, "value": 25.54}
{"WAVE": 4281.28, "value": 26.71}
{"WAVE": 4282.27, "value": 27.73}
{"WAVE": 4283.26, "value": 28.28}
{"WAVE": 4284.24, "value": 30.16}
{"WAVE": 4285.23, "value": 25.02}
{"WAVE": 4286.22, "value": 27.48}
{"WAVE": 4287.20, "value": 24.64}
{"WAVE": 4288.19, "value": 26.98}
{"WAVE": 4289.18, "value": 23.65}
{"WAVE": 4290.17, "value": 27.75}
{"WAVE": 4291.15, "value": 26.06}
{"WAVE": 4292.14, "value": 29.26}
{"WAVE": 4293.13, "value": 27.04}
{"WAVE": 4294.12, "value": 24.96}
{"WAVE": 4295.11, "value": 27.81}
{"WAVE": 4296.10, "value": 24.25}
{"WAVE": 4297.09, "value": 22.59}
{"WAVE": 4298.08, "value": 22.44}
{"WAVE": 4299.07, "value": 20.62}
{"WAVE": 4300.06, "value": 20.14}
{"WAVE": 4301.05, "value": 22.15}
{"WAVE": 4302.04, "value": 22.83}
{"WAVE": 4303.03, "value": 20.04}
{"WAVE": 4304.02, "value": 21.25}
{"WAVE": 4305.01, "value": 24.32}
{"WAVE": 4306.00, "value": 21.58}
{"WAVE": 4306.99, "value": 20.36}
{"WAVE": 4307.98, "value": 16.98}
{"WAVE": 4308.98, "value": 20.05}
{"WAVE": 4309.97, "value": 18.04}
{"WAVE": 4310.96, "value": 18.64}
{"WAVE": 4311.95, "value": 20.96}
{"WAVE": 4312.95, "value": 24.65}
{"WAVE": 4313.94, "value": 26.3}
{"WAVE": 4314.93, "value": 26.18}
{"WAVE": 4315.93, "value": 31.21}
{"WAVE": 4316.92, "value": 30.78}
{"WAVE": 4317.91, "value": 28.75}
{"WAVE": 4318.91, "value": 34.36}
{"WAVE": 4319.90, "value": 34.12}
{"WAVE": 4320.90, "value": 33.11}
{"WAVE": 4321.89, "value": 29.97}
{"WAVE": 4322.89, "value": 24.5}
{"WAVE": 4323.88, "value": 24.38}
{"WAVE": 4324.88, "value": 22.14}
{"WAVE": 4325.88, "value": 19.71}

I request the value -1.5 angstrom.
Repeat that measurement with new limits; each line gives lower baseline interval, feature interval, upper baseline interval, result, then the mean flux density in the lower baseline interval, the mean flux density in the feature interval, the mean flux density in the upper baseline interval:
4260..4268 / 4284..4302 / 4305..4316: -0.3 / 28.8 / 25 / 22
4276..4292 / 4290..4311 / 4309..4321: 3.6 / 28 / 22.7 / 26.8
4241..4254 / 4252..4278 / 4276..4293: 0.7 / 28.7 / 27.6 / 28.1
